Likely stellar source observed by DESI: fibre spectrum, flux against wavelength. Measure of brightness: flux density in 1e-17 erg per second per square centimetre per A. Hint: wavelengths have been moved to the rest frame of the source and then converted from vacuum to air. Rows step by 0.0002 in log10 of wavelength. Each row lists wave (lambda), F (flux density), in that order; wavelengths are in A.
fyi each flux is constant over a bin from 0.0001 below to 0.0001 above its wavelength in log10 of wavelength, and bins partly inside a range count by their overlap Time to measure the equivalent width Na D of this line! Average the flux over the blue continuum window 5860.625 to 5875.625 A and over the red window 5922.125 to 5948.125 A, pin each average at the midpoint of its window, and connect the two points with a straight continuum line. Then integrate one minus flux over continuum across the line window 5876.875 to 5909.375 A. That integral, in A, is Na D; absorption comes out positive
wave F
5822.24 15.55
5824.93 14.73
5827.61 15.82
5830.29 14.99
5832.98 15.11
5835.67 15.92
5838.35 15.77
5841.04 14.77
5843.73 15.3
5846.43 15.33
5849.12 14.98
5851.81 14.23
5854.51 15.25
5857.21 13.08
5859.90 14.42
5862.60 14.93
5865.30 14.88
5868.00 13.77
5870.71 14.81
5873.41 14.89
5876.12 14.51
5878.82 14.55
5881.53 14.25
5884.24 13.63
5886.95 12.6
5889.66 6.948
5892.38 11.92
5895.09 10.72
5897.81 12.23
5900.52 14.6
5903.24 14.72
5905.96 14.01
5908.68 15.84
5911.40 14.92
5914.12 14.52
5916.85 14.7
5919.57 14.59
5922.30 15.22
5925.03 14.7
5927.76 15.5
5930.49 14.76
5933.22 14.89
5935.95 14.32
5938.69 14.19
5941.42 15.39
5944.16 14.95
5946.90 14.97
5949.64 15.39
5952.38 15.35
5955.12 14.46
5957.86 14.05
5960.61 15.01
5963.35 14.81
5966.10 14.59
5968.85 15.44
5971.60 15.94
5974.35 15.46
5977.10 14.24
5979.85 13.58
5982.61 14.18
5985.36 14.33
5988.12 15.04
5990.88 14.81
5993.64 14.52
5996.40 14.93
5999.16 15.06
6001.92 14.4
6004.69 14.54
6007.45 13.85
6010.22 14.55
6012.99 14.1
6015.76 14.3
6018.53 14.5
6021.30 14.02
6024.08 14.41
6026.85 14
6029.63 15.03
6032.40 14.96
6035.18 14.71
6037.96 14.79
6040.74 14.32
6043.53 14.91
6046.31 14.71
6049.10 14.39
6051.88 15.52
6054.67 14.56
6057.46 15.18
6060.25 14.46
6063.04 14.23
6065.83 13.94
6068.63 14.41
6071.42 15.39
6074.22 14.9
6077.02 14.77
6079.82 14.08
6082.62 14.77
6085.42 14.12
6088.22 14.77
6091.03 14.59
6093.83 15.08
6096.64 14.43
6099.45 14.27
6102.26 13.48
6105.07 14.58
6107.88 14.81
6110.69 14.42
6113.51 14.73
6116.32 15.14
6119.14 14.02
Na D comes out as 3.9 A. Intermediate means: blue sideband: 14.6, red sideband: 14.9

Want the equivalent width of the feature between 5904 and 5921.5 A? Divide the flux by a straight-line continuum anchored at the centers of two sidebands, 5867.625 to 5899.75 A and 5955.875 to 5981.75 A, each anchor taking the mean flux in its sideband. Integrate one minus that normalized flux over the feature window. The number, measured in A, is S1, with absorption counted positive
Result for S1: -1.6 A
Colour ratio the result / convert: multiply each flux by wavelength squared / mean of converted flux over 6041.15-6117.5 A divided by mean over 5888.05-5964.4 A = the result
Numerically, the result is 1.1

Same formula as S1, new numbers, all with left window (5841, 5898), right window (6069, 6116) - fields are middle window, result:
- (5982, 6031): -0.8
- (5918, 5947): -1.8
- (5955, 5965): -0.4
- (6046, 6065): -0.3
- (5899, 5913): -0.9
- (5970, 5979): -0.6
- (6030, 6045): -0.4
